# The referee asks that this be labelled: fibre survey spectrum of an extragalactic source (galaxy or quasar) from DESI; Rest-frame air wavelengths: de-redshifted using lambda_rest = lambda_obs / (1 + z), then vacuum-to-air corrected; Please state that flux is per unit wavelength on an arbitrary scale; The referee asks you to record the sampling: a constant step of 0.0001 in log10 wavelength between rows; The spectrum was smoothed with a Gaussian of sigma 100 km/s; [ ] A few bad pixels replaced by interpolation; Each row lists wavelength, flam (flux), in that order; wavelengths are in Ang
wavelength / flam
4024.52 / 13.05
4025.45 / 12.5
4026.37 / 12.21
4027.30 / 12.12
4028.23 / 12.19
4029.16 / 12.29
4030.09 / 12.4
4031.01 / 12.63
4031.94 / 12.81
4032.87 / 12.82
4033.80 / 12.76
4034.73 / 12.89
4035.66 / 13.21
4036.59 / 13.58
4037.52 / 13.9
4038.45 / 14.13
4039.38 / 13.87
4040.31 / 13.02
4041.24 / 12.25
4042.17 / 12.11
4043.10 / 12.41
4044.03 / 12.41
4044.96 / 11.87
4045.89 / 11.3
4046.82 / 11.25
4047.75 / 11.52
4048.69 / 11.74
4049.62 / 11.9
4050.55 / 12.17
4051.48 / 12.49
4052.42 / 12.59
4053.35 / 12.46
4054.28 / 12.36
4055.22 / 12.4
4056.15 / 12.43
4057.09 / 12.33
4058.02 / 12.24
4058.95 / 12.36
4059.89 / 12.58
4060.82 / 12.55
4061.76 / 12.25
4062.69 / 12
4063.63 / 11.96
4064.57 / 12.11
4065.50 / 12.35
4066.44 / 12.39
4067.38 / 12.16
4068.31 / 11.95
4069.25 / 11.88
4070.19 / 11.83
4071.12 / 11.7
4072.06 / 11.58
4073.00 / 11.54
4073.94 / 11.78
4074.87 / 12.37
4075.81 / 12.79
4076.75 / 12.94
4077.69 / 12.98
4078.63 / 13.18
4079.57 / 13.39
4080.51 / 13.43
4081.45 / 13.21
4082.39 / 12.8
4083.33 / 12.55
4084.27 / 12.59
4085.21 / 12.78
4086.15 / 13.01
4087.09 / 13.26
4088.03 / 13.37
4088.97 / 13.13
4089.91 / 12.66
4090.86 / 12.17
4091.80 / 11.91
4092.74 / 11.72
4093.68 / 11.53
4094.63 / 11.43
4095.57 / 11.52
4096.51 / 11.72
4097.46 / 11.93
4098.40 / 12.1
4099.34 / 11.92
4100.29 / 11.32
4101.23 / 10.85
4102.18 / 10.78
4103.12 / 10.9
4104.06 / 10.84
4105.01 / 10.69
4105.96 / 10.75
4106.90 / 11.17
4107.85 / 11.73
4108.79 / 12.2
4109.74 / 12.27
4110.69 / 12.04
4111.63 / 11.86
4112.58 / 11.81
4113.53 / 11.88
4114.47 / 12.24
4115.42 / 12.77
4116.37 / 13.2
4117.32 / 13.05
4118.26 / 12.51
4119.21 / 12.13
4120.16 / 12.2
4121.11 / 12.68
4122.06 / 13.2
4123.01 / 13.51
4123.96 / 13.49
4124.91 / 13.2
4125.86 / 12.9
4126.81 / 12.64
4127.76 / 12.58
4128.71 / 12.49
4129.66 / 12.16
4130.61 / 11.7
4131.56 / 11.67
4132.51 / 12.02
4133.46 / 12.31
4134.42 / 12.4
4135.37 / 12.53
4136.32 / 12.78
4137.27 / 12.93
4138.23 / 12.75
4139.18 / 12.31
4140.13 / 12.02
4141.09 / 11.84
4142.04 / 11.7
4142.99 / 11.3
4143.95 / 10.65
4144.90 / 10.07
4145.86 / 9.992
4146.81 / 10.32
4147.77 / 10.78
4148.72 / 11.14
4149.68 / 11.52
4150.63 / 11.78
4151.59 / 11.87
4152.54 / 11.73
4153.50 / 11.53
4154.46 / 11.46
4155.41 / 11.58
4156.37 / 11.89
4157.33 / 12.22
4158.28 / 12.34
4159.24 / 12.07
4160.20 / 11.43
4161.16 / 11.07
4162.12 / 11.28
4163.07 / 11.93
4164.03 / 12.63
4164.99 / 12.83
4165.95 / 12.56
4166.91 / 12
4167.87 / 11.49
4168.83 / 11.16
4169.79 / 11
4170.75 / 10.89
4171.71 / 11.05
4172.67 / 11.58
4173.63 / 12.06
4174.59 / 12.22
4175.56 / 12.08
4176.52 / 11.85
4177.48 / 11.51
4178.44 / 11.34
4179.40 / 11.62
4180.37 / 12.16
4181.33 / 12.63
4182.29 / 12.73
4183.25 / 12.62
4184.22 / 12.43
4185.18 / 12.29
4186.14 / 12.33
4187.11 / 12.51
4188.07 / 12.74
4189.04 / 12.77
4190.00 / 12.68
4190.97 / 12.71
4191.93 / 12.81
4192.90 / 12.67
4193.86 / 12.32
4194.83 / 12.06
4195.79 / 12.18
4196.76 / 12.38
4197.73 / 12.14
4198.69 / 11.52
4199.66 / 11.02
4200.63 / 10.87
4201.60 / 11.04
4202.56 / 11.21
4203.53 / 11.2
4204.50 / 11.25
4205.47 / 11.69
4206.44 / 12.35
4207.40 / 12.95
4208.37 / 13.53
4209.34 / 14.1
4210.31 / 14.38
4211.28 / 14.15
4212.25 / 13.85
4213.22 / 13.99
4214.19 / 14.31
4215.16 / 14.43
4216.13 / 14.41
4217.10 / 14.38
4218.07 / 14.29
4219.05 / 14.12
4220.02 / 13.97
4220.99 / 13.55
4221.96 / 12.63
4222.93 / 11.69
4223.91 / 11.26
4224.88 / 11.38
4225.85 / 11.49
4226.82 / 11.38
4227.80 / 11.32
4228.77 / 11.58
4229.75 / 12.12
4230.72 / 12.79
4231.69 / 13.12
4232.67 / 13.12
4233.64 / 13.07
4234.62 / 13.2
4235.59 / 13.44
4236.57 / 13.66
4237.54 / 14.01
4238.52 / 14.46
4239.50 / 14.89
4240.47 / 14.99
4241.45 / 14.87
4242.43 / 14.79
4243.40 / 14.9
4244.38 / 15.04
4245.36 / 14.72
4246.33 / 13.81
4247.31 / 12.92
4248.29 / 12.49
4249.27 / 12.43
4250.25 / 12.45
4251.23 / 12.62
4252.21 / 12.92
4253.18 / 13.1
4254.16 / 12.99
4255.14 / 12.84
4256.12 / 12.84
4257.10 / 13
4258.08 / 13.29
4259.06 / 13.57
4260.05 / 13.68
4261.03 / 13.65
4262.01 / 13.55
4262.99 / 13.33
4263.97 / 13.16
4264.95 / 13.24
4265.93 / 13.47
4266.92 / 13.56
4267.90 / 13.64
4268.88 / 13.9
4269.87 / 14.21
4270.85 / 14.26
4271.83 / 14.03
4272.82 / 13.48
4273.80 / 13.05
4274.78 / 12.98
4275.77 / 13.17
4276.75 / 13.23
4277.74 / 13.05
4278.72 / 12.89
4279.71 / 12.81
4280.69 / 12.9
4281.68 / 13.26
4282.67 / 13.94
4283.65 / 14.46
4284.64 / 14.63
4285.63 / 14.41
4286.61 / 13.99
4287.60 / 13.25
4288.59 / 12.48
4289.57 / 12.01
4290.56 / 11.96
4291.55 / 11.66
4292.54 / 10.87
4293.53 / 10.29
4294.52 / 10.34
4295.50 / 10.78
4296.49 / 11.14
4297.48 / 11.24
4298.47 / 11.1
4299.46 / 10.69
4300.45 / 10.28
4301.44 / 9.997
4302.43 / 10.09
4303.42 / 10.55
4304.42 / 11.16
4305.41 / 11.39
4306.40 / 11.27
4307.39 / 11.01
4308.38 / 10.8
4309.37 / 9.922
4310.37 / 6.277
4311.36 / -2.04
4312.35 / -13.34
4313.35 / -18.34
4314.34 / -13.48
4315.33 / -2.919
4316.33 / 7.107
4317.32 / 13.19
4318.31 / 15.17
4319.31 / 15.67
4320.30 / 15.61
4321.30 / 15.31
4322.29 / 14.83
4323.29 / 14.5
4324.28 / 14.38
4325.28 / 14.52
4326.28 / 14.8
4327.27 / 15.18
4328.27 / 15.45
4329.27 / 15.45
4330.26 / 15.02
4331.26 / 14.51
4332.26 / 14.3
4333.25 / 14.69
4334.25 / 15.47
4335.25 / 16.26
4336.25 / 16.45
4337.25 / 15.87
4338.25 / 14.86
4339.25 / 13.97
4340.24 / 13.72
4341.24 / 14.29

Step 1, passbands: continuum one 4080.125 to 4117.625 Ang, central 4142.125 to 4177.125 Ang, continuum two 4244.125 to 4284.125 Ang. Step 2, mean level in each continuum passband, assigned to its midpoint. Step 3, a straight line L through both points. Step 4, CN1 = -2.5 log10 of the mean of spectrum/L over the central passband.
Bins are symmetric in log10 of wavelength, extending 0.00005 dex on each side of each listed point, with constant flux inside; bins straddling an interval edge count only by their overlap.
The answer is 0.09 mag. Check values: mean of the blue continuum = 12.1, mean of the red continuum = 13.4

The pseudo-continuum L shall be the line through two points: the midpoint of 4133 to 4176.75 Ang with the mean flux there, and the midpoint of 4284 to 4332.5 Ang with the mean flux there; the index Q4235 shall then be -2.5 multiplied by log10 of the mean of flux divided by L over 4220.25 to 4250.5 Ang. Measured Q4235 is -0.21 mag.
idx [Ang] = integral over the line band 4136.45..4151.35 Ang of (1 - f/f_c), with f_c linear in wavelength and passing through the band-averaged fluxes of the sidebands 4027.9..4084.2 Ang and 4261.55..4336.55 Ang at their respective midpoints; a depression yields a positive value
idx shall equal 0.8 Ang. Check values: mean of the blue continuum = 12.5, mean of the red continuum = 11.4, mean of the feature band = 11.4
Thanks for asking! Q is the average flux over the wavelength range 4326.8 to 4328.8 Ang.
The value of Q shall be 15.3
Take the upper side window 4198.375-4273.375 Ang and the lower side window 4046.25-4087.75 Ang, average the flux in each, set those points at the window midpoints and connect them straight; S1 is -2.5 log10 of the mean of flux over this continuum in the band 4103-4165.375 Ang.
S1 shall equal 0.064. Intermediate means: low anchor 12.4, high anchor 13.2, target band 12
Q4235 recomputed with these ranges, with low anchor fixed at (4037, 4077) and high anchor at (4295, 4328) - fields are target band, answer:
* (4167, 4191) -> -0.14 mag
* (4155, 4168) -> -0.11 mag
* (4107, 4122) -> -0.07 mag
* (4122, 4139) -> -0.12 mag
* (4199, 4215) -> -0.23 mag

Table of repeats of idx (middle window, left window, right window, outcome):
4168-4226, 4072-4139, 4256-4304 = 0.2 Ang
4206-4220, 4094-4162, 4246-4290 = -1.3 Ang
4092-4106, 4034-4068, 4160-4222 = 1.2 Ang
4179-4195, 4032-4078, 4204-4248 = 0.8 Ang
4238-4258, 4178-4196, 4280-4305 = -2.5 Ang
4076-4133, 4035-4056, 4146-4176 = -1.0 Ang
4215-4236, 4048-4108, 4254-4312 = -1.3 Ang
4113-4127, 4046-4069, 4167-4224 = -0.5 Ang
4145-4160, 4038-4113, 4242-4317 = 0.4 Ang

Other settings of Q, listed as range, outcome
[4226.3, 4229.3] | 11.4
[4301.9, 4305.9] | 10.8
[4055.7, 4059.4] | 12.3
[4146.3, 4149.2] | 10.7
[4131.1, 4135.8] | 12.2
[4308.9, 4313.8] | -3.43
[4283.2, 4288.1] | 14.1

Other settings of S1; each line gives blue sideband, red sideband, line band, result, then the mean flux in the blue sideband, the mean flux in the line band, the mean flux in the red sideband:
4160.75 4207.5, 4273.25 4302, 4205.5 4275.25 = -0.11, 12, 13.4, 12.3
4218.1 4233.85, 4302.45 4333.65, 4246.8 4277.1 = -0.18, 12.5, 13.3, 9.42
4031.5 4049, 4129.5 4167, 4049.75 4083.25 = 0.00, 12.6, 12.4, 11.8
